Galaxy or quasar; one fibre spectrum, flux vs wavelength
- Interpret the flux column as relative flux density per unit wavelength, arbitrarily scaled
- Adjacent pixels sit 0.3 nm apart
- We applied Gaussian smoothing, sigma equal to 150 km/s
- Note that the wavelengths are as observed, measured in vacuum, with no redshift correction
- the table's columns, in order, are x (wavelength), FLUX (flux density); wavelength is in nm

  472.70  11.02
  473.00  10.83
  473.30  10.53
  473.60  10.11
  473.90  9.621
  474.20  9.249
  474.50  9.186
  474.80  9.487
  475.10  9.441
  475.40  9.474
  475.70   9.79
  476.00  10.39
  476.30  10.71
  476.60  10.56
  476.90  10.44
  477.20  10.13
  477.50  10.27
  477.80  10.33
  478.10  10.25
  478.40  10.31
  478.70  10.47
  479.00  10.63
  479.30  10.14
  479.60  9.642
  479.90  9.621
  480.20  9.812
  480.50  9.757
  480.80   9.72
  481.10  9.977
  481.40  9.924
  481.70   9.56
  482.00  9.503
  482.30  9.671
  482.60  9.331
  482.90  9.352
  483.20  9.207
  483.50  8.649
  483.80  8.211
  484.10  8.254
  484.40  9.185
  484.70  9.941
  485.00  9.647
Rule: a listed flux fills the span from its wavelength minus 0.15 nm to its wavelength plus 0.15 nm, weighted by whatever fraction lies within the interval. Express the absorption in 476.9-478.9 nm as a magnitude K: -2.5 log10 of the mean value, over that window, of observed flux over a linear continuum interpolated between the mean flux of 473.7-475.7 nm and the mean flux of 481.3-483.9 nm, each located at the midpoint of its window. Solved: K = -0.10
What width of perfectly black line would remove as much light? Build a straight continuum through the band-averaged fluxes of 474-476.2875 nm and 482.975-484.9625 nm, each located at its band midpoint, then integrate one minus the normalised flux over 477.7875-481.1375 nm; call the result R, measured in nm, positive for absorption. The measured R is -0.26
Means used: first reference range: 9.64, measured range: 10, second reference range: 8.97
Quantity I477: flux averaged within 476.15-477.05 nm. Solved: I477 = 10.6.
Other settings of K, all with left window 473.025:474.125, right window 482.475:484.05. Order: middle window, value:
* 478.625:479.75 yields -0.088 mag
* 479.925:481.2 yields -0.063 mag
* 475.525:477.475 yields -0.062 mag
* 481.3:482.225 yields -0.065 mag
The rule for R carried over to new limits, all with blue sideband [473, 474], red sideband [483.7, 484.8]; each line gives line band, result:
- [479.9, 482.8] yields -0.14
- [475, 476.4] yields 0.00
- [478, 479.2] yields -0.10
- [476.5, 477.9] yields -0.08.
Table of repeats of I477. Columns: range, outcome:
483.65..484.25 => 8.23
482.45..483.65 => 9.13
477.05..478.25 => 10.2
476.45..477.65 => 10.3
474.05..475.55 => 9.37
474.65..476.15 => 9.72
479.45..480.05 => 9.63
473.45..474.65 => 9.54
